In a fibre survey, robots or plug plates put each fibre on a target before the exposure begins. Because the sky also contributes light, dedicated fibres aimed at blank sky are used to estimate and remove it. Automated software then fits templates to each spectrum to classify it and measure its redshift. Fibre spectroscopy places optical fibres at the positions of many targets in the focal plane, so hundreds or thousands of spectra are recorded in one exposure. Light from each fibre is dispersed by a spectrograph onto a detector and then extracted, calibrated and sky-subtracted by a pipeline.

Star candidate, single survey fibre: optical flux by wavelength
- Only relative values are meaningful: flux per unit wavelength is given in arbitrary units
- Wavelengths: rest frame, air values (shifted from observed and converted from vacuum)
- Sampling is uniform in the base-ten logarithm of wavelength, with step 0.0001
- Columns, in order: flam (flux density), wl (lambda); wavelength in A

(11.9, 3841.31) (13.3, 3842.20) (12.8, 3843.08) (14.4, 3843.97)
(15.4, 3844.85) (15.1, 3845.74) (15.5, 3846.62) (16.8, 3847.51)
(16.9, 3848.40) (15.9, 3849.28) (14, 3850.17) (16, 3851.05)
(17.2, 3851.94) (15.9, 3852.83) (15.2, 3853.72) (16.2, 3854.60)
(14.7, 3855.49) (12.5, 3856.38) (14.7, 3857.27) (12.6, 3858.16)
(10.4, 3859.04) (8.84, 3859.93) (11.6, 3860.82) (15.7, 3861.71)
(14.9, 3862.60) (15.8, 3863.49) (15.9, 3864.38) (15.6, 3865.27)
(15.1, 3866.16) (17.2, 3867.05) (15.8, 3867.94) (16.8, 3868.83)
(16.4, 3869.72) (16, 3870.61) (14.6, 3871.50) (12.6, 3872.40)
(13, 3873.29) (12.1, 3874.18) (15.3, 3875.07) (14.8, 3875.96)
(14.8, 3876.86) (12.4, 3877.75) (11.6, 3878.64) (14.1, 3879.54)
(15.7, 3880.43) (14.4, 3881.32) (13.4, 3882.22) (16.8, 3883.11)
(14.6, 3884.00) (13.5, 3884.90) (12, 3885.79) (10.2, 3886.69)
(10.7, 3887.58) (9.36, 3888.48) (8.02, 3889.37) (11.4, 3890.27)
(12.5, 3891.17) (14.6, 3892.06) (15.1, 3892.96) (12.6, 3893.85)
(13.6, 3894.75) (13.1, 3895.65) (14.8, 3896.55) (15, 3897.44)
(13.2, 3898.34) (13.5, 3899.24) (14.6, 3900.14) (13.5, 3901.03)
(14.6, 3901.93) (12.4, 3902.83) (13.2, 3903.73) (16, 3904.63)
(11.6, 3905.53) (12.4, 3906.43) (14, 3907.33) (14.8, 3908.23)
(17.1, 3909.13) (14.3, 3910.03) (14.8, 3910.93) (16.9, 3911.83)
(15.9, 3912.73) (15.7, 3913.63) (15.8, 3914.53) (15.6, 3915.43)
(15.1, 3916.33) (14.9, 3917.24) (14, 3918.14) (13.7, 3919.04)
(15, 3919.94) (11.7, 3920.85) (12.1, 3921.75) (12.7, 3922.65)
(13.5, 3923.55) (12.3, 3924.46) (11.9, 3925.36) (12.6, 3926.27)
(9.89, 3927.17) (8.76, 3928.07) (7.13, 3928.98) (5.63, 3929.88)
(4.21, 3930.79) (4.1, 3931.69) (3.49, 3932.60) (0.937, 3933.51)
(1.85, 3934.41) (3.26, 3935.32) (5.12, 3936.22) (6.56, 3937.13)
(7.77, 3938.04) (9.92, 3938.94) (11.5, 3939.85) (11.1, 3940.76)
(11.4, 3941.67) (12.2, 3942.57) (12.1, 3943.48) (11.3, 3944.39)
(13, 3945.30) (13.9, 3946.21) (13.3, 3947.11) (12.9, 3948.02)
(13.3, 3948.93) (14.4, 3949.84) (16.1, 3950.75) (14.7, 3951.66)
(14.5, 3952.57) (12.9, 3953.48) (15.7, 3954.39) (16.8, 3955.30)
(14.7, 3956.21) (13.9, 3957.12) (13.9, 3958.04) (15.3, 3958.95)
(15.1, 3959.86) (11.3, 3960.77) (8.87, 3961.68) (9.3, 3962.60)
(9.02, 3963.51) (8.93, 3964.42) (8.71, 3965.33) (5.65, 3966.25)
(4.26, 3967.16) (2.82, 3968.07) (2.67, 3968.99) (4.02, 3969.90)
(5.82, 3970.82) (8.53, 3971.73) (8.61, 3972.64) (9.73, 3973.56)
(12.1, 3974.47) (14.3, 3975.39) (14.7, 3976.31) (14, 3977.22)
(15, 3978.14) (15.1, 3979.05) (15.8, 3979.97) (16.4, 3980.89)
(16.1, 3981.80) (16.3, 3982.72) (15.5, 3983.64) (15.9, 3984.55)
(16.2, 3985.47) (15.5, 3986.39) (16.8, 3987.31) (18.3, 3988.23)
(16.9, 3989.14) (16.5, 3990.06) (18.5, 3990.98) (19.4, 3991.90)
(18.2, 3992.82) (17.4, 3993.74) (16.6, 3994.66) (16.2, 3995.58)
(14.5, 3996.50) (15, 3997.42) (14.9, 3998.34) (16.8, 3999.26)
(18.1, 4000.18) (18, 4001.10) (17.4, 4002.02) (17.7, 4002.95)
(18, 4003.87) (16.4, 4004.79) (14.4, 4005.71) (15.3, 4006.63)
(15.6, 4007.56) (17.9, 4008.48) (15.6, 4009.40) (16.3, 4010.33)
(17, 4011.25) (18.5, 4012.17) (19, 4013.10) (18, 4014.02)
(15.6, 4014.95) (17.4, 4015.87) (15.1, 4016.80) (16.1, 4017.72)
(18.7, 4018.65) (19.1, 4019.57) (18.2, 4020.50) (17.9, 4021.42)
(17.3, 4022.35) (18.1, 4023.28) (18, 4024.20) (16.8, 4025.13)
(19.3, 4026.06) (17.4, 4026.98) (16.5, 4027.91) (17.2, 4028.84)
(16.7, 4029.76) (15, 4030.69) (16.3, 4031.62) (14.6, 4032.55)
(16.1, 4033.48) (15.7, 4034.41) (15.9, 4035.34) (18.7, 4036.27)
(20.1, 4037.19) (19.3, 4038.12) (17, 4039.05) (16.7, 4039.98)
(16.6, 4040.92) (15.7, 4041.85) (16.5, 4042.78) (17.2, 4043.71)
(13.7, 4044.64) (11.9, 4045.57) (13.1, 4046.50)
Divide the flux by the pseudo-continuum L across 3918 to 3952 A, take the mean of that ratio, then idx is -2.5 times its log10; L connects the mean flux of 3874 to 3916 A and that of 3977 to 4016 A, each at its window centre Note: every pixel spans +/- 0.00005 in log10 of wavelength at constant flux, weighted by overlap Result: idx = 0.41 mag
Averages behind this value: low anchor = 13.8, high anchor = 16.6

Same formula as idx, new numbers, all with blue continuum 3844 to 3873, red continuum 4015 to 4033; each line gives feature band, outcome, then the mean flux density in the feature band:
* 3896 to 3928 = 0.13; 13.9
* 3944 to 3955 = 0.16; 13.9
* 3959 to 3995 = 0.28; 12.7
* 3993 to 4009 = 0.02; 16.5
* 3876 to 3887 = 0.11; 13.7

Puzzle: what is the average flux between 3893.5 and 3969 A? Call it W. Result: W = 11.7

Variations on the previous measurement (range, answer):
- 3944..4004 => 13.7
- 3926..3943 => 7.17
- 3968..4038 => 15.8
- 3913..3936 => 10.2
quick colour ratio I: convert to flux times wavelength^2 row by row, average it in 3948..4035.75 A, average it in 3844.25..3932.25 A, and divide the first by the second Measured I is 1.2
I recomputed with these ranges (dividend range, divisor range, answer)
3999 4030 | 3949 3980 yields 1.56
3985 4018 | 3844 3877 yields 1.22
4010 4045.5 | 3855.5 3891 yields 1.35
